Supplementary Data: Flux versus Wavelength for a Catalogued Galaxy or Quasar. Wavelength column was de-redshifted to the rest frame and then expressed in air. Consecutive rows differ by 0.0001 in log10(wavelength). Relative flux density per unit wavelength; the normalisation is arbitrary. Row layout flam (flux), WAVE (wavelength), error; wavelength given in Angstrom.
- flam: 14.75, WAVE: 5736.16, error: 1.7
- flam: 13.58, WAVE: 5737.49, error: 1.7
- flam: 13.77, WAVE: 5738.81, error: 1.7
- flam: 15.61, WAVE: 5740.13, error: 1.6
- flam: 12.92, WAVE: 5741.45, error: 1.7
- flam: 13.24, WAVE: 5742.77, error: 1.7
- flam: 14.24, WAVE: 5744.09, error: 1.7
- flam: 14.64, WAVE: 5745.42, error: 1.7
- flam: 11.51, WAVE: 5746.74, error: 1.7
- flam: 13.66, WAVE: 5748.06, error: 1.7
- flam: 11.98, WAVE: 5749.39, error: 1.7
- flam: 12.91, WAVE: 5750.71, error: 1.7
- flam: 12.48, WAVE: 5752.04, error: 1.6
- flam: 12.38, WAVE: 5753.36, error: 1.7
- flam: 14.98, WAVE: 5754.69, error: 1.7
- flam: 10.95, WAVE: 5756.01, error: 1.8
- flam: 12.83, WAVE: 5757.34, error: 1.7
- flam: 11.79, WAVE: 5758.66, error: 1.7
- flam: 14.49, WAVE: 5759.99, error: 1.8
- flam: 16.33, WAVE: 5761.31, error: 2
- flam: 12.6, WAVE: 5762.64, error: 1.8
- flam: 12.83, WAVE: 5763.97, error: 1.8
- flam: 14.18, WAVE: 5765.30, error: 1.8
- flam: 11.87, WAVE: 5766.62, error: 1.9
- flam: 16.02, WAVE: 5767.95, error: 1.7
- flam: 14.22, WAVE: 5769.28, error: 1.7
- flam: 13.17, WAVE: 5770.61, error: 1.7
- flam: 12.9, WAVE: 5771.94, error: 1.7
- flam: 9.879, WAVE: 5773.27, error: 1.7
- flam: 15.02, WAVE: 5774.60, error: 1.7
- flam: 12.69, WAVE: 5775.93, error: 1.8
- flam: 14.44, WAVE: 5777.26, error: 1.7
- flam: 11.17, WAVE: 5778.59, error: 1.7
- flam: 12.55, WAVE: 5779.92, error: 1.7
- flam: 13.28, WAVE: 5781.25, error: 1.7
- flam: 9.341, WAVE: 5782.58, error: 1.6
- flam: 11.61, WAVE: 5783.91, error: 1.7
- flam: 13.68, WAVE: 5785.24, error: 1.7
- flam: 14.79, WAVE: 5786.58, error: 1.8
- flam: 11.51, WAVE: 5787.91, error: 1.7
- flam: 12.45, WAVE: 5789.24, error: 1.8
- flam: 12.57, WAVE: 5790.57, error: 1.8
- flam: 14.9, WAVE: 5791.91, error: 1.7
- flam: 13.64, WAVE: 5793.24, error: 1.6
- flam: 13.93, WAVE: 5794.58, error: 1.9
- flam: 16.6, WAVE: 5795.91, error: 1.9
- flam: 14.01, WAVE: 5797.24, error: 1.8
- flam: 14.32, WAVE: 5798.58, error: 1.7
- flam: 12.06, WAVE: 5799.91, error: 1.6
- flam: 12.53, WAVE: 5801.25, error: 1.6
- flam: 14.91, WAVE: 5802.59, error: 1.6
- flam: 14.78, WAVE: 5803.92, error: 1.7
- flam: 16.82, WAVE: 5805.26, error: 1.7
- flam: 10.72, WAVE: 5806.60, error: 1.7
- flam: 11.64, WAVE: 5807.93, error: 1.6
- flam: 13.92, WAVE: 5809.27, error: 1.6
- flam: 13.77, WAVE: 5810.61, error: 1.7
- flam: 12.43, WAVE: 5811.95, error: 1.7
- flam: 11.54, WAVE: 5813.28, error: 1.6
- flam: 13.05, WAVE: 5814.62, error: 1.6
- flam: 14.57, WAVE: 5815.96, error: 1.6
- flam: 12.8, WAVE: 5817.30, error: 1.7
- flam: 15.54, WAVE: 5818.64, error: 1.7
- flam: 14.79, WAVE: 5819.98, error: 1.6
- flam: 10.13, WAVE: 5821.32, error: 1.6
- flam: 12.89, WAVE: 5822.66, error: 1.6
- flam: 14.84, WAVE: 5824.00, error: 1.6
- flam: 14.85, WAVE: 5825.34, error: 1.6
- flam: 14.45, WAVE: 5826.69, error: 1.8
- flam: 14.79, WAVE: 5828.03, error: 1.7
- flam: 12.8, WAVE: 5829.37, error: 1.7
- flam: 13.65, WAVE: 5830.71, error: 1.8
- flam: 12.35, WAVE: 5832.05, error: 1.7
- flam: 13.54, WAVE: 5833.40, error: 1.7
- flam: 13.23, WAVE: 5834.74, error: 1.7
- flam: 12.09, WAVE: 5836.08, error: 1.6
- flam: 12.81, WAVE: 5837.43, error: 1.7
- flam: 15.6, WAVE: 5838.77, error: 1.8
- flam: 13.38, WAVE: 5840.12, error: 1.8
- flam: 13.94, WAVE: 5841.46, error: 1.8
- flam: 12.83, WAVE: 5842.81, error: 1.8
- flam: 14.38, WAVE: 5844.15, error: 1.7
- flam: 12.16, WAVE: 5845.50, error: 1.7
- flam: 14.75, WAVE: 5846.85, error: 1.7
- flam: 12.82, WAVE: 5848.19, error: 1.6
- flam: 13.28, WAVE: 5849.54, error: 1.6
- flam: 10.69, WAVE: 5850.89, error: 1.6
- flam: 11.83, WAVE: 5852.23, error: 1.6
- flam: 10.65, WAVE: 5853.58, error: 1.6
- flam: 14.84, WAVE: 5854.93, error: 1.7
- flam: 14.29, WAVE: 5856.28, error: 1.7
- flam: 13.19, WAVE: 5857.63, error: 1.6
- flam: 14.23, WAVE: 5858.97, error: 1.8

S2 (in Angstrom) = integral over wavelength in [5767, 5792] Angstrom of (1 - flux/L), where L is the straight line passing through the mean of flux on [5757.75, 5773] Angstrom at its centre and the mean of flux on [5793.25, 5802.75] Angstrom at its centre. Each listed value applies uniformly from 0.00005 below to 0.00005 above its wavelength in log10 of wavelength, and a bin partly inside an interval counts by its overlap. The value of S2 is 1.5 Angstrom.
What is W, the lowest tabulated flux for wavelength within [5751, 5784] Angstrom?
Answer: 9.341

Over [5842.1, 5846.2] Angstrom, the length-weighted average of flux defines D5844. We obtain 13.1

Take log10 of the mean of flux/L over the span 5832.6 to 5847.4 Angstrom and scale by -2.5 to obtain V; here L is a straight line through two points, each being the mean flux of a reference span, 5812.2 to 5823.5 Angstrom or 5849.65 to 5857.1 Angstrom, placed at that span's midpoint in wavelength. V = -0.06 mag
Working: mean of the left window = 13.2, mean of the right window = 12.5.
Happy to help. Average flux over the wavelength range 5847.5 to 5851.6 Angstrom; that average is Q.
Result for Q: 12.3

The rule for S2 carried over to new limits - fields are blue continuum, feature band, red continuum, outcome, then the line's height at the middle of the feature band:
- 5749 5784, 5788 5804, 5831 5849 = -0.79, 13.1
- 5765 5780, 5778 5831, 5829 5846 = -0.50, 13.2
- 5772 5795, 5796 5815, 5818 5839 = -0.36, 13.2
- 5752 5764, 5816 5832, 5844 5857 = -0.93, 13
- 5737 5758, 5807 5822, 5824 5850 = 0.49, 13.5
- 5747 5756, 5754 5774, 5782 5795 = -0.67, 12.8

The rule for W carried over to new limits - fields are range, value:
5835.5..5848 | 12.09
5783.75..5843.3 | 10.13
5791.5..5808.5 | 10.72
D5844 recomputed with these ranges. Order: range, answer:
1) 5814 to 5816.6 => 13.8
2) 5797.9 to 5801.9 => 13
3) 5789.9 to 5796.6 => 14.3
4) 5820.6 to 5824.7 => 12.7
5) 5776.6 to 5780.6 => 12.7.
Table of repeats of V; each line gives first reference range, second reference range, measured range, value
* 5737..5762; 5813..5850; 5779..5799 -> 0.017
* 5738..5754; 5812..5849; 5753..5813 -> 0.008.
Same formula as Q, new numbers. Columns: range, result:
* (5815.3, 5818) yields 13.7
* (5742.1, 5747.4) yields 13.4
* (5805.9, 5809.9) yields 12.1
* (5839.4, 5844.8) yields 13.6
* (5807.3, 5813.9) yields 12.7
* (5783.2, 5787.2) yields 13.3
